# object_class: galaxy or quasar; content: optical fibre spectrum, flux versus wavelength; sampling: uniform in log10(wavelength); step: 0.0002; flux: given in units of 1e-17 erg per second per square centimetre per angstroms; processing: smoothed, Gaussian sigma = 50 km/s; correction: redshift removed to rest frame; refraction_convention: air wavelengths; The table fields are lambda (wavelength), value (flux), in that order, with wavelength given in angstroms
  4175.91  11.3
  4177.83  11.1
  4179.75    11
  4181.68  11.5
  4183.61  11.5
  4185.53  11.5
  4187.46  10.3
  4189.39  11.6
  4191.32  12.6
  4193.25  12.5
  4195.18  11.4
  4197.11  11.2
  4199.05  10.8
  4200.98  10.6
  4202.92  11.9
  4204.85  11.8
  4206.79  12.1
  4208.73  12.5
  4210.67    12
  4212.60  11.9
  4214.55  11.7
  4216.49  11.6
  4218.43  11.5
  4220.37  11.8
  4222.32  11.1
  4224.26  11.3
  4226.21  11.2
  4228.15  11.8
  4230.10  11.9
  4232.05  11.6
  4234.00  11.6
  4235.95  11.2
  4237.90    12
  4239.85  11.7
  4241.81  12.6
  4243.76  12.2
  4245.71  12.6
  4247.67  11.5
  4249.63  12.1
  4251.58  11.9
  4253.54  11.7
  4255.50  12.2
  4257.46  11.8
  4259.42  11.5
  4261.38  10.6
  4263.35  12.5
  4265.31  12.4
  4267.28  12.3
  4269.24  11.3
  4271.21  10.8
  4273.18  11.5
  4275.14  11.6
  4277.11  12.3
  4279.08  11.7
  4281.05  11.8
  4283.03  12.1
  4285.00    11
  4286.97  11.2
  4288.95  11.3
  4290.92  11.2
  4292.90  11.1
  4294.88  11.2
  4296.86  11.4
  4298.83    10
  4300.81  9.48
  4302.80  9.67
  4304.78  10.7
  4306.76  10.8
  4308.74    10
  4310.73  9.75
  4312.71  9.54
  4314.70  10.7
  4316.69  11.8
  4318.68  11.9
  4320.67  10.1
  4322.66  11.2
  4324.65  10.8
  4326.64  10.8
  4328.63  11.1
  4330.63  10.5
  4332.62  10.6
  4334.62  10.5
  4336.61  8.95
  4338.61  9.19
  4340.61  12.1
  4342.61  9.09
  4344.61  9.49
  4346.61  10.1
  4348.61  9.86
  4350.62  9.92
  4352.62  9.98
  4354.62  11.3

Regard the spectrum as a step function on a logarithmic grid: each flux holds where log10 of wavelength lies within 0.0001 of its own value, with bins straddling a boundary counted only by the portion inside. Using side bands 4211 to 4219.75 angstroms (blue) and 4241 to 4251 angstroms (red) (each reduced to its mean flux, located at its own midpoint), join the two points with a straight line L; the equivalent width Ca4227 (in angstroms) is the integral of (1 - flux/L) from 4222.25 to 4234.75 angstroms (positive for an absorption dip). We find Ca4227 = 0.4 angstroms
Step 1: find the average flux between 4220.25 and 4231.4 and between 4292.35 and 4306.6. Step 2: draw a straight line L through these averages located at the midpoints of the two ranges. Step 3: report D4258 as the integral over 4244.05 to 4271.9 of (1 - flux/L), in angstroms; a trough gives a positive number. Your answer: -1.9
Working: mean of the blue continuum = 11.5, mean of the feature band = 11.8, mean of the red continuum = 10.5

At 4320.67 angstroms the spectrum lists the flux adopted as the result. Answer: 10.1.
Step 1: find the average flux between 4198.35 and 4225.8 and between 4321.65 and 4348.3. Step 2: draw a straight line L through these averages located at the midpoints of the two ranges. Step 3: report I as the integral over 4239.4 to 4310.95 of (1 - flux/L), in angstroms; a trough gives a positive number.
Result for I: -2.9 angstroms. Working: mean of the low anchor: 11.6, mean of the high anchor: 10.3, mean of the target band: 11.4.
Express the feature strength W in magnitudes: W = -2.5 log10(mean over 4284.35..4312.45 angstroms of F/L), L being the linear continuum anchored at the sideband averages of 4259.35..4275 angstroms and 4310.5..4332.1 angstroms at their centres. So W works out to 0.05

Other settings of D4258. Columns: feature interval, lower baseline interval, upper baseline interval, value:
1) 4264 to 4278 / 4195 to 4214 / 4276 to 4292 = -0.2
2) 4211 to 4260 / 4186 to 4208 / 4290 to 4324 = -2.4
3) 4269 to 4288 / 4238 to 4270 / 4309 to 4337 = -0.1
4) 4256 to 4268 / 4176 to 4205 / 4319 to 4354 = -1.1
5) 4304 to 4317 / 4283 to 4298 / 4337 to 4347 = 0.4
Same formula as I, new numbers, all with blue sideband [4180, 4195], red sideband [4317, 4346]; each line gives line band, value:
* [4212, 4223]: -0.2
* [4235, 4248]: -1.0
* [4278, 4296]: -1.0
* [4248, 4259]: -0.8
